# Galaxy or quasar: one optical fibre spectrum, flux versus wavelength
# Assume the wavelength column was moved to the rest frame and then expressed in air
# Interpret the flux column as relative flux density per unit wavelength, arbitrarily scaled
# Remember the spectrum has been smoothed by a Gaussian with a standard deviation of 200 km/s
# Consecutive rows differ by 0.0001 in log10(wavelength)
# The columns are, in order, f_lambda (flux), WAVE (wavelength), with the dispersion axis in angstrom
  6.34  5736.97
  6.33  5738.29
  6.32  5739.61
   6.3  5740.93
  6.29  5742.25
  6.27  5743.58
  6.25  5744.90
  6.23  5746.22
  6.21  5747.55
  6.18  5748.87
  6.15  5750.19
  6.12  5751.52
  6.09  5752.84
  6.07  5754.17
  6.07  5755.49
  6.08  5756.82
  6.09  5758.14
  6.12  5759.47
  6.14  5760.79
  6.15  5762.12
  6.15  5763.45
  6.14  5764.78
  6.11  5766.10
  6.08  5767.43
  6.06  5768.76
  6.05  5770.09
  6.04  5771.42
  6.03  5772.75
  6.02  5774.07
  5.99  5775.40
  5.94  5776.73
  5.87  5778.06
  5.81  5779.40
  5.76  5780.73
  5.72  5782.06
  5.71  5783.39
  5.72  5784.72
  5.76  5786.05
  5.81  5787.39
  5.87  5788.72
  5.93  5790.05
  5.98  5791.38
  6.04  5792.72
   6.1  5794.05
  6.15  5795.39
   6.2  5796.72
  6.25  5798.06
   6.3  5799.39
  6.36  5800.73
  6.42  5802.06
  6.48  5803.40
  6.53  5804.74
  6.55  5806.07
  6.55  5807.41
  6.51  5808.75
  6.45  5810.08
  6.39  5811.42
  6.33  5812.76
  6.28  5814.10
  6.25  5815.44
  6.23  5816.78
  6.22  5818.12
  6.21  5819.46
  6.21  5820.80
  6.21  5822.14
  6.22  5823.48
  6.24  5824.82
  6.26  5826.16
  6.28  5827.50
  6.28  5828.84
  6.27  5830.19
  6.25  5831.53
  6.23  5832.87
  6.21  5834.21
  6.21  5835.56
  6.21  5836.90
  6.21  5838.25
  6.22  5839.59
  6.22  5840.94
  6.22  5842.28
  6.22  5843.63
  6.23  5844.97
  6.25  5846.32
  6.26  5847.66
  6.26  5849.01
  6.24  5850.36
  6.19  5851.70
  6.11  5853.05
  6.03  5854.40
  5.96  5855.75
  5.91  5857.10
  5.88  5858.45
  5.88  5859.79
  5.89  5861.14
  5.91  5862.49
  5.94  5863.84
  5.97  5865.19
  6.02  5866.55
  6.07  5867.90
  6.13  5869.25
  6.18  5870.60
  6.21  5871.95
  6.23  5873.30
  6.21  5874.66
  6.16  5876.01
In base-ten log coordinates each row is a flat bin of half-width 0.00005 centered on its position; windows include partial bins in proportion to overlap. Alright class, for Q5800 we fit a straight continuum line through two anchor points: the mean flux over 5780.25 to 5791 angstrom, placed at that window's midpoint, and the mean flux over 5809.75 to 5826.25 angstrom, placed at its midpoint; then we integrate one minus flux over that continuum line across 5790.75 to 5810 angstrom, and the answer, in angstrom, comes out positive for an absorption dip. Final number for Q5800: -1.0 angstrom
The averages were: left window 5.8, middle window 6.32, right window 6.26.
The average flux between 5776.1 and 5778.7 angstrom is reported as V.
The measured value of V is 5.91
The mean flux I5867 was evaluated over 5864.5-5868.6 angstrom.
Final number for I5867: 6.01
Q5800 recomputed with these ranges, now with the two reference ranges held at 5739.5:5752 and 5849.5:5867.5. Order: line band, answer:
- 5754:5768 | 0.19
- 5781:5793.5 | 0.62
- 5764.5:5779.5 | 0.38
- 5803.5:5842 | -1.43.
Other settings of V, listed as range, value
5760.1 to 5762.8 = 6.14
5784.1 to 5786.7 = 5.74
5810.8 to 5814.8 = 6.33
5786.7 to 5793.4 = 5.93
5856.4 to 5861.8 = 5.9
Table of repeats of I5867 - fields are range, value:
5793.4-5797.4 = 6.14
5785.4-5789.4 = 5.81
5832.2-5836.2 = 6.21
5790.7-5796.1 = 6.07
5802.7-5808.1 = 6.52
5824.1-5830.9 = 6.27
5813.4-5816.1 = 6.26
